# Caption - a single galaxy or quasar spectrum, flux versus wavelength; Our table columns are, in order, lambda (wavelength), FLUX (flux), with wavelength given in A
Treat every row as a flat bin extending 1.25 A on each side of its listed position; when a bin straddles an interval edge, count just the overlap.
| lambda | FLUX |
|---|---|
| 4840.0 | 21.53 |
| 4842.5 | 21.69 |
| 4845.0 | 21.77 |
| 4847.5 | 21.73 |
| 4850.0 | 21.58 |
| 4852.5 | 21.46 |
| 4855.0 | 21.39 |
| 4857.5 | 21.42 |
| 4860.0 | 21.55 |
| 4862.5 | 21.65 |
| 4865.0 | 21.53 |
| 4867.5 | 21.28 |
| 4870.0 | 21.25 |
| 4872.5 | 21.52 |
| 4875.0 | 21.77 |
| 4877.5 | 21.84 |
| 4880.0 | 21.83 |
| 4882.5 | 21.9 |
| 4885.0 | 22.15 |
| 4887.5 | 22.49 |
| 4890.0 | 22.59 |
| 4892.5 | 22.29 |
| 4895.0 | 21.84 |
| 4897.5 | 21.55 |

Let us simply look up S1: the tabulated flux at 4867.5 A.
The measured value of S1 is 21.28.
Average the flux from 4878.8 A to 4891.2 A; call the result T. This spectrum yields 22.2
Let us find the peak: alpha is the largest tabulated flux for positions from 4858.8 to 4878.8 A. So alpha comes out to 21.84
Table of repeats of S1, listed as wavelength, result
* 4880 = 21.83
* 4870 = 21.25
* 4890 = 22.59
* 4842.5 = 21.69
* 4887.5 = 22.49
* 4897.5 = 21.55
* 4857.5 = 21.42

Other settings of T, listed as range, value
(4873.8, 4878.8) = 21.8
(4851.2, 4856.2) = 21.4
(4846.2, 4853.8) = 21.6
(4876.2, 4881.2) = 21.8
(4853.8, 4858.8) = 21.4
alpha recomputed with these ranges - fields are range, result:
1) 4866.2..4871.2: 21.28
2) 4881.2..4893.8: 22.59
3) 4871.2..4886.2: 22.15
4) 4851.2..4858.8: 21.46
